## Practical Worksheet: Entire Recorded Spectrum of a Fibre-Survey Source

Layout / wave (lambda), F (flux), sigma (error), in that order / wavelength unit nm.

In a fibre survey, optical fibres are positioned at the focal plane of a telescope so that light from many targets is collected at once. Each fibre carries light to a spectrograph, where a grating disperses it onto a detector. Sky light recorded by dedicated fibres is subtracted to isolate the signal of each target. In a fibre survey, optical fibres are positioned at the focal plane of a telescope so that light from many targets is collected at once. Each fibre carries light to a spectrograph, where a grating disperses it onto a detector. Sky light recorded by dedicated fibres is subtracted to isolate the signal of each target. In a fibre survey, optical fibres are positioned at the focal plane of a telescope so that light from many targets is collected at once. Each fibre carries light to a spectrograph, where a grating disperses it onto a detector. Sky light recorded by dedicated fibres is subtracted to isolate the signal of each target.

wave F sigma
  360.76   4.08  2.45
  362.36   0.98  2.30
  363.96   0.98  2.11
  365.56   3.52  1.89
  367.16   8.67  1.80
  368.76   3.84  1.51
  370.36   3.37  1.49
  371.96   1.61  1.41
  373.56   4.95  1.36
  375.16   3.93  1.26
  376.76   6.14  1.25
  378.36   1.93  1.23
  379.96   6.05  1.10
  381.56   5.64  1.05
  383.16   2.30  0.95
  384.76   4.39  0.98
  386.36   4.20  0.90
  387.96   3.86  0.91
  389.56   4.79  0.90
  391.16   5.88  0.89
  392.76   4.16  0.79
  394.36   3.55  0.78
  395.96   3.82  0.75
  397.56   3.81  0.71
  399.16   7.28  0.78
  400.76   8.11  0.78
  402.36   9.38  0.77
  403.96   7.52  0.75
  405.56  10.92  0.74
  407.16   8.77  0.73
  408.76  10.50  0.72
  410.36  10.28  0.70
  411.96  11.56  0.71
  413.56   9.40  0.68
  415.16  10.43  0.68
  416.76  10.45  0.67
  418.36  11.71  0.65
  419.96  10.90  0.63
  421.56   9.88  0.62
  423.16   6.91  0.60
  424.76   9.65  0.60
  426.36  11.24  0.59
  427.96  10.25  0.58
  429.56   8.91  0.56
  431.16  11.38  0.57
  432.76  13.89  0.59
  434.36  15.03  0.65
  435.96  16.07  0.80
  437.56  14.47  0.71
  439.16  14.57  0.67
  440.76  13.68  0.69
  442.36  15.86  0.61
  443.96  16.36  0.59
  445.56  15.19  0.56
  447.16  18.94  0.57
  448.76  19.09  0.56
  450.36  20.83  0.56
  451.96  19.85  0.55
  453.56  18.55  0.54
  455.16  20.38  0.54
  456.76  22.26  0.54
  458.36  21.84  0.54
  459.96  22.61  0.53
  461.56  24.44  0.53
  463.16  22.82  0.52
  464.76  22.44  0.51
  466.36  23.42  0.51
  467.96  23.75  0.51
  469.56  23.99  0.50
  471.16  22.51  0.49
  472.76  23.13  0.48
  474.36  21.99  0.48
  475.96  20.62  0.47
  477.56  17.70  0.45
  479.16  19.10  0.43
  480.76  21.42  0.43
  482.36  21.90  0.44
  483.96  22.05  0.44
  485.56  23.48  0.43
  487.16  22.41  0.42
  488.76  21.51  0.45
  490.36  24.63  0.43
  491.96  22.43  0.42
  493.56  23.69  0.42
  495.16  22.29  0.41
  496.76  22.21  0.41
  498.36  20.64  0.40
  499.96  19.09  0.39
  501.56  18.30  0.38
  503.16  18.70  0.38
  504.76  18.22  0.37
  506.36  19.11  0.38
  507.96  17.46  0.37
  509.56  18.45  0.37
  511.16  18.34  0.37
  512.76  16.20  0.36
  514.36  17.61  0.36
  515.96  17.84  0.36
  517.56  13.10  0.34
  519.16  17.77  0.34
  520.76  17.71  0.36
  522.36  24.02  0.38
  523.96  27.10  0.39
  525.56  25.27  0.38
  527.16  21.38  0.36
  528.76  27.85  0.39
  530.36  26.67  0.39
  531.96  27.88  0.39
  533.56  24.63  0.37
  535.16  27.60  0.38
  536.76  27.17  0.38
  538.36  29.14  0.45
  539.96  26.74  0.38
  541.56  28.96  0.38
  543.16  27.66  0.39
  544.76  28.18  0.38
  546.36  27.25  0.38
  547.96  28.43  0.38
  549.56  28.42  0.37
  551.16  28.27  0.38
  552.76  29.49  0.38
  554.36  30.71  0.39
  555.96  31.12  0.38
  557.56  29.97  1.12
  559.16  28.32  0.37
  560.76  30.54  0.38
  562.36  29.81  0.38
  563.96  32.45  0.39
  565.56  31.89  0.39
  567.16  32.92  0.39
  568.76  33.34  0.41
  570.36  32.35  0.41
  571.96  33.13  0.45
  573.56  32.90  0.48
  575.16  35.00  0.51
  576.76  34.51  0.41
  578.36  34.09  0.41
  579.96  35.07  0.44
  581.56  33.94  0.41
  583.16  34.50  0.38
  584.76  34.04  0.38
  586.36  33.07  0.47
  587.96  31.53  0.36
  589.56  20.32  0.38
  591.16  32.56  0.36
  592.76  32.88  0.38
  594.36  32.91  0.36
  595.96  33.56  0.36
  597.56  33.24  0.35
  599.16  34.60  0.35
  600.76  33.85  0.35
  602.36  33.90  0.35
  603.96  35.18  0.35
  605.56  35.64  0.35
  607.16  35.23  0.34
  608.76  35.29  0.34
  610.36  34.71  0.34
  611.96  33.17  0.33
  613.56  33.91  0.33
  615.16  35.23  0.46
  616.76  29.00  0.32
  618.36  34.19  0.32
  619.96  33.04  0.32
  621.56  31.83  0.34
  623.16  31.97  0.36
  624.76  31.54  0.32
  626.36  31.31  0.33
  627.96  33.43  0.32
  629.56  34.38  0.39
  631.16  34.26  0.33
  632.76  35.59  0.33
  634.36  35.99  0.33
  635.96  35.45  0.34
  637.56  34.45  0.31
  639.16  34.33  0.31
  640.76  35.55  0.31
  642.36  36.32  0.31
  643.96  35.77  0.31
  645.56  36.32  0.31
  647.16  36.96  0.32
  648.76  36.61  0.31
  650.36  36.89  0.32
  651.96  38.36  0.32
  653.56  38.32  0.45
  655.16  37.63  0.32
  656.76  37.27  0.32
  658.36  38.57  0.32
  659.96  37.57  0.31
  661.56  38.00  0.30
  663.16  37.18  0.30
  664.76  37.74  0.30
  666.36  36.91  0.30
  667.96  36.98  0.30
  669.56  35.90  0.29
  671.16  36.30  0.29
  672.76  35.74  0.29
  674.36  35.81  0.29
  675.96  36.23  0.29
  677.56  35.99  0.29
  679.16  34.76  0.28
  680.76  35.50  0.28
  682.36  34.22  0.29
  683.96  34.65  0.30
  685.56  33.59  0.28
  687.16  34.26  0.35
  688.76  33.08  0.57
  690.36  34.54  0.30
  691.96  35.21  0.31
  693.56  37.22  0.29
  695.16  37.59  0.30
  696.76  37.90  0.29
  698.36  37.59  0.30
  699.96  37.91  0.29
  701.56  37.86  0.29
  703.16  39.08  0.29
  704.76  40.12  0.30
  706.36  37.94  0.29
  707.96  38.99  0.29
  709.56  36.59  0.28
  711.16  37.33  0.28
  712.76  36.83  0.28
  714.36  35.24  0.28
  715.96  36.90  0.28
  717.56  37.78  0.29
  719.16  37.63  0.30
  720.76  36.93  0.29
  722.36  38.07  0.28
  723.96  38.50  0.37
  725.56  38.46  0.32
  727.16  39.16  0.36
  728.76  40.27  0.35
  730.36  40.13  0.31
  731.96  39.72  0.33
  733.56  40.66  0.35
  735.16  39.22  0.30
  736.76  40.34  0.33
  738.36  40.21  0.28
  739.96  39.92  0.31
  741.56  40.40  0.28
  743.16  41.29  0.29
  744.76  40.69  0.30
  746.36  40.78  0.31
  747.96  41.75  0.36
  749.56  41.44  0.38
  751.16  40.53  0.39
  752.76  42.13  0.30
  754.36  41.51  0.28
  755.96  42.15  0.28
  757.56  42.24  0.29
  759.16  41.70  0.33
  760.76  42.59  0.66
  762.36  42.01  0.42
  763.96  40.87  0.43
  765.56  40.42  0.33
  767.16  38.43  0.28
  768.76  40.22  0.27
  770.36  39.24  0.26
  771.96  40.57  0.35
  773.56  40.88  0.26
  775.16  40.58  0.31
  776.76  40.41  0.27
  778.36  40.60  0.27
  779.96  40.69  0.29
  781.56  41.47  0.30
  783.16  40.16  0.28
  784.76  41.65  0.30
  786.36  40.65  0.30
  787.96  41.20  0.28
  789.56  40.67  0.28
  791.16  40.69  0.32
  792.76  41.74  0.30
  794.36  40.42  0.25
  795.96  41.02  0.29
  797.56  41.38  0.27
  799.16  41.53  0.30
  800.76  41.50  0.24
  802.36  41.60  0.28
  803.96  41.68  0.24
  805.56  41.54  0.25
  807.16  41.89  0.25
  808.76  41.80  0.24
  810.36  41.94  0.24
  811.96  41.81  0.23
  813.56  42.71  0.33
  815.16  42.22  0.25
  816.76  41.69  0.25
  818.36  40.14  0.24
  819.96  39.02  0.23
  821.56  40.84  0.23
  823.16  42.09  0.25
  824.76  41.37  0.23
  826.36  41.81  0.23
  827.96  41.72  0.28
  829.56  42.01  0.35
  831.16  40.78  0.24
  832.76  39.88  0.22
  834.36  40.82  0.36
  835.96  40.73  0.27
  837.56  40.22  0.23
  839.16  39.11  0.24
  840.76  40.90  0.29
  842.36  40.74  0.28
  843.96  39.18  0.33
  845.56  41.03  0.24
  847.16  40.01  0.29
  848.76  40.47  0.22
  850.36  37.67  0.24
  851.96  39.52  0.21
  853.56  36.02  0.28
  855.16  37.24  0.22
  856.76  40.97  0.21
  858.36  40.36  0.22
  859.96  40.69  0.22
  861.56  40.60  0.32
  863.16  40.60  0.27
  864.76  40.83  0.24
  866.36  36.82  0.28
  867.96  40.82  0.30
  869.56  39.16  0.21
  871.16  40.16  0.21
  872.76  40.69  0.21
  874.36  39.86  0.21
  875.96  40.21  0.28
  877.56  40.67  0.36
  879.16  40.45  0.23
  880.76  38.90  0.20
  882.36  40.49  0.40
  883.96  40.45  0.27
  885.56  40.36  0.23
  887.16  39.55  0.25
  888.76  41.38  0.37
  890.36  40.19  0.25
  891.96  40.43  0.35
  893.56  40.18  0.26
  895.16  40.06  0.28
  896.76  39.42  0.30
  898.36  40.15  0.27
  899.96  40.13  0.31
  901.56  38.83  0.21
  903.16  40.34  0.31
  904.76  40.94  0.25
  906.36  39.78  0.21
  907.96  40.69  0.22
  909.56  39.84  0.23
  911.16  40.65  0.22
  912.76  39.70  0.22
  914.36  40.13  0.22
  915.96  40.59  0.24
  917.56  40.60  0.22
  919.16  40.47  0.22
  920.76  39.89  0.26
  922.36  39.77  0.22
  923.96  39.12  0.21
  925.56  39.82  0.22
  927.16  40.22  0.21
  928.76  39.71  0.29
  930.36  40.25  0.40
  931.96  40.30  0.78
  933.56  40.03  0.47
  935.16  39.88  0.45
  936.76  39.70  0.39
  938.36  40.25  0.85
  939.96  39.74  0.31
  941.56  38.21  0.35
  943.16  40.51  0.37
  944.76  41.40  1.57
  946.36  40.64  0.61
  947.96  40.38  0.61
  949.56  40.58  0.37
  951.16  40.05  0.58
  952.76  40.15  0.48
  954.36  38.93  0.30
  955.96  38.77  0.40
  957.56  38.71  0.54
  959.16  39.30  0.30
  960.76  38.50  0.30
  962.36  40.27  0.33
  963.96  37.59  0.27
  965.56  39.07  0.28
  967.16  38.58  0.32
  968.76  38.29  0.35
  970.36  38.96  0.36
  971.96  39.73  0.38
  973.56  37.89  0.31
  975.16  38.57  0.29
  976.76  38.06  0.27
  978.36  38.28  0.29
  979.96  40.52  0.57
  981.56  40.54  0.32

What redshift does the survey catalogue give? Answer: 0.000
